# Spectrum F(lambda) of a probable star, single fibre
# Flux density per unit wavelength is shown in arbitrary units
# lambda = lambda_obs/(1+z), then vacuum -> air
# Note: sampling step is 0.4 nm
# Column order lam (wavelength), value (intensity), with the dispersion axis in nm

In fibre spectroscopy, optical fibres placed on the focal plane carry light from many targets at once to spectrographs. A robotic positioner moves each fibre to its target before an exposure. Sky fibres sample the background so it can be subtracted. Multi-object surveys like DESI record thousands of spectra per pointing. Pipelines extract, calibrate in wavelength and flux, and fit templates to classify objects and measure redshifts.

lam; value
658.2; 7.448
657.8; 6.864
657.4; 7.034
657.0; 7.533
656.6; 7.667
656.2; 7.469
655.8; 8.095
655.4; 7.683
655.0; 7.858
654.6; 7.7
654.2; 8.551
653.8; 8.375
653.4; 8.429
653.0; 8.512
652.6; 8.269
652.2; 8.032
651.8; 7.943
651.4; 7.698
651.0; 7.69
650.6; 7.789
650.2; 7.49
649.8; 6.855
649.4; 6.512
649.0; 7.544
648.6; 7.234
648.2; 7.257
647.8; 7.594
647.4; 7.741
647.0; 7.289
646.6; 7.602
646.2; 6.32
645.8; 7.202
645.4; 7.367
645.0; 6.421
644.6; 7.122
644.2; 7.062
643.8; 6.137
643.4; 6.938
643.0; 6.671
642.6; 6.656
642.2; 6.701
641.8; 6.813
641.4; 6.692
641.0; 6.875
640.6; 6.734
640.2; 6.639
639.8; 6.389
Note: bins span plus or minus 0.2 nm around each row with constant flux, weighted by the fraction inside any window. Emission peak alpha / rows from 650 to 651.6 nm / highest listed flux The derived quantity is 7.789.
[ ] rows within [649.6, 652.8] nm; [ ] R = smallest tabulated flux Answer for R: 6.855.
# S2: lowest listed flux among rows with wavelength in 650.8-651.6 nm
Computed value 7.69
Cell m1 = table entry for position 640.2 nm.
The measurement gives 6.639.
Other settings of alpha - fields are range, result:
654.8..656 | 8.095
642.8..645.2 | 7.122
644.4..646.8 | 7.602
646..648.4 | 7.741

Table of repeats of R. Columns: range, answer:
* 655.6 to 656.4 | 7.469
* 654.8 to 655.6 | 7.683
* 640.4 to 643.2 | 6.656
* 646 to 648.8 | 6.32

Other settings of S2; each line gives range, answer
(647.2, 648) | 7.594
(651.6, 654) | 7.943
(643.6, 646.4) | 6.137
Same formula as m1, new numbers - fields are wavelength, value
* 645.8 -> 7.202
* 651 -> 7.69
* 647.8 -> 7.594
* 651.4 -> 7.698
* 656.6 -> 7.667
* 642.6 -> 6.656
